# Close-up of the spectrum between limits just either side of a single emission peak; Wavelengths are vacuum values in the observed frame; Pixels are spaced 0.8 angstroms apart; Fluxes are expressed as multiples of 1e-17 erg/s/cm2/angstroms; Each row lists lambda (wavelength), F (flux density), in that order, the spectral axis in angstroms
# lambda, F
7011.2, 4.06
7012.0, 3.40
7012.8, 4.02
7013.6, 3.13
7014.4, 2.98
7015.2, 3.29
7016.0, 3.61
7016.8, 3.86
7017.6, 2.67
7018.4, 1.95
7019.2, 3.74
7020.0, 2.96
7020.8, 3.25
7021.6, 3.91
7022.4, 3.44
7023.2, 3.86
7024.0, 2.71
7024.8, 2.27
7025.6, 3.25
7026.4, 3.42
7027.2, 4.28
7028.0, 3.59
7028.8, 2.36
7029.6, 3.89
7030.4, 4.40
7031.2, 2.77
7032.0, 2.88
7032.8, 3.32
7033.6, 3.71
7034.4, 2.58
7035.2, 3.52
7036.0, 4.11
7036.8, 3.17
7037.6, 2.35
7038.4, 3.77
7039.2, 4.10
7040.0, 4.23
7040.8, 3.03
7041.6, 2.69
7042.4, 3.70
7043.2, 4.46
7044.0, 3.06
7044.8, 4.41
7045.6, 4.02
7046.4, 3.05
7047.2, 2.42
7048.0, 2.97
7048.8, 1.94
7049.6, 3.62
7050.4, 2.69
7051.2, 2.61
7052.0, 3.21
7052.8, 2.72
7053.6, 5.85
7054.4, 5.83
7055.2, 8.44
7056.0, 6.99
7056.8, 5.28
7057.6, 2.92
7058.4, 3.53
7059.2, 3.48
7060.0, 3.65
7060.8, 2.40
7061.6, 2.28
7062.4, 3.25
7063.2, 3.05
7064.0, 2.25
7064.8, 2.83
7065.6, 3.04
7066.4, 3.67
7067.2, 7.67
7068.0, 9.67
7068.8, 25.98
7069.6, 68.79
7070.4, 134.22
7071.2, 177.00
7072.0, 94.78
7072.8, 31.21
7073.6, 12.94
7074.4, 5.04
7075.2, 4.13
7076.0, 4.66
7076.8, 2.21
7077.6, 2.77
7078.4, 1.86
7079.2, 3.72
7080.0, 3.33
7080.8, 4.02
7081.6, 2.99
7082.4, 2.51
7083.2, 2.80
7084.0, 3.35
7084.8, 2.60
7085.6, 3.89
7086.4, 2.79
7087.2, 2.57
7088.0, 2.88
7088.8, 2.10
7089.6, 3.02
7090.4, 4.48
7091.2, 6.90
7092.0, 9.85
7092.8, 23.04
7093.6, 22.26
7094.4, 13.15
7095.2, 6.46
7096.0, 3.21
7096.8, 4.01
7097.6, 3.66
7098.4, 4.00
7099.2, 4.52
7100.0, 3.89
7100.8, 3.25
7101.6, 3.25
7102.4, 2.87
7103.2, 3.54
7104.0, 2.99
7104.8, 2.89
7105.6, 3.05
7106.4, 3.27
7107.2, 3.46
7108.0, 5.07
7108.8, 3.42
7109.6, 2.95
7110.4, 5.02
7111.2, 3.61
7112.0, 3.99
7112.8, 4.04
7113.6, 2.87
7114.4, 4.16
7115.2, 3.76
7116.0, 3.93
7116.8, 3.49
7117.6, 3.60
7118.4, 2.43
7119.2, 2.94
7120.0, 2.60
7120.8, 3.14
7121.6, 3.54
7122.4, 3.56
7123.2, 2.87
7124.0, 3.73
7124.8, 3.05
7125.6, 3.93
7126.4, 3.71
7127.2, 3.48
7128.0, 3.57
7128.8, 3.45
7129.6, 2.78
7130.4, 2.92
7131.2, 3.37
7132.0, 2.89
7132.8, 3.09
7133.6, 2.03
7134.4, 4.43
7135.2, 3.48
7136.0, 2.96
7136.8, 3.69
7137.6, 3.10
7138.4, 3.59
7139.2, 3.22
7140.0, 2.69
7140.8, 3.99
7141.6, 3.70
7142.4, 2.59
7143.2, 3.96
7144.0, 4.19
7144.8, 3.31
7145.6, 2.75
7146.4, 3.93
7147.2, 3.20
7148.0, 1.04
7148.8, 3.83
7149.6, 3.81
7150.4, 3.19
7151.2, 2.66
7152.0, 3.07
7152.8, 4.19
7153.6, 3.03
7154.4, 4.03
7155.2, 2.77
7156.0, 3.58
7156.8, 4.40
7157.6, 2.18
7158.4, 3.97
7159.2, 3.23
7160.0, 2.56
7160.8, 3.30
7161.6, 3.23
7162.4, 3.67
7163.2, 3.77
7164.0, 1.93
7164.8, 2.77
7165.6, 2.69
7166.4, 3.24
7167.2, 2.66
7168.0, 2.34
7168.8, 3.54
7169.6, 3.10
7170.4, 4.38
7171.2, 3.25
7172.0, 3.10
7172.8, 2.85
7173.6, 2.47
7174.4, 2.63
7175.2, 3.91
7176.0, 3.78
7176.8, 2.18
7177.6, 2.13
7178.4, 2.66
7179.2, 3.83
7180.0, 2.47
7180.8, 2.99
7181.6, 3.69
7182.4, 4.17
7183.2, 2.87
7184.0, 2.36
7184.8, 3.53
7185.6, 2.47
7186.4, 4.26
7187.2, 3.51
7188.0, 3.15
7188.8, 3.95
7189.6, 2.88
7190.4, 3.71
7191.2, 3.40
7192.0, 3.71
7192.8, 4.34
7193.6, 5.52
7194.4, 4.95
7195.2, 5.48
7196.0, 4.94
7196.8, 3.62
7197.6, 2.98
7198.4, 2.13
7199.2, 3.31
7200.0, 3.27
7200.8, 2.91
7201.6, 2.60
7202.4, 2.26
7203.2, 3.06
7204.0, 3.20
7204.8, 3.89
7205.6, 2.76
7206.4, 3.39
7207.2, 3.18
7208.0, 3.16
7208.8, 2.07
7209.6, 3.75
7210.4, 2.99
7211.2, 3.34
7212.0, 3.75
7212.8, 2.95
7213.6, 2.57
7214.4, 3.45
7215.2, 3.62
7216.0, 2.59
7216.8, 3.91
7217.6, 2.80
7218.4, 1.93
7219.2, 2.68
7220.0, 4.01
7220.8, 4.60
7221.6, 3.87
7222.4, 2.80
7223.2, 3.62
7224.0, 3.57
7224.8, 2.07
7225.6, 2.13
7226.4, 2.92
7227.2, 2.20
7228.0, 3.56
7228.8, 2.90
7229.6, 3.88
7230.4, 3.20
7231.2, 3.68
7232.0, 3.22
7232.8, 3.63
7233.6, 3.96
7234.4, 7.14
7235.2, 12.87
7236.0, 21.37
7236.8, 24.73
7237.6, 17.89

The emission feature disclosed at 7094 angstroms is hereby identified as [N II] 6583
